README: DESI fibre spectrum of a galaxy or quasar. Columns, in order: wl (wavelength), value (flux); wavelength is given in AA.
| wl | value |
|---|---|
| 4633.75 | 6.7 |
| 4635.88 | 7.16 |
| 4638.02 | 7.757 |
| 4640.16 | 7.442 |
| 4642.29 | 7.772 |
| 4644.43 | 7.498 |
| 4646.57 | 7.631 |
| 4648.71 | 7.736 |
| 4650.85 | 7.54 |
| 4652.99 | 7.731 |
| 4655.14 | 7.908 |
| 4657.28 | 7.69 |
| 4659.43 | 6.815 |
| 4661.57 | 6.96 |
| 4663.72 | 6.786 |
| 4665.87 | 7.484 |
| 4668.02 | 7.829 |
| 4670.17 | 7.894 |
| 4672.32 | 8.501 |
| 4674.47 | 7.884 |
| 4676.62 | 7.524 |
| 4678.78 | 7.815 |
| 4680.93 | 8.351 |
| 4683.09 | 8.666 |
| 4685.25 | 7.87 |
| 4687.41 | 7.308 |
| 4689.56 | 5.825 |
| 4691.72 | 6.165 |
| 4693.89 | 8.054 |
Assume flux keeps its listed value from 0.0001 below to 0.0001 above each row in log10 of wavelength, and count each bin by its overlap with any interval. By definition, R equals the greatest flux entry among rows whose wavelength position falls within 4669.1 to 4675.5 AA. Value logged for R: 8.501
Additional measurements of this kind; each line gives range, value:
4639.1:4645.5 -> 7.772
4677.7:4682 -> 8.351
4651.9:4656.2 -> 7.908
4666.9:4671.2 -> 7.894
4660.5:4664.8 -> 6.96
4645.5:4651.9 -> 7.736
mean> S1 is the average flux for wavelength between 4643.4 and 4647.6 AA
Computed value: 7.56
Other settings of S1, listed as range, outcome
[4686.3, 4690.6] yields 6.59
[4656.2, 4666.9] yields 7.15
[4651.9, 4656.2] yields 7.81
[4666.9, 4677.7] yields 7.93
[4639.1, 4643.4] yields 7.62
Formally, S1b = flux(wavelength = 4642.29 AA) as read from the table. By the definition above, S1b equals 7.772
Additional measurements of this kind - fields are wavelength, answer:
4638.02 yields 7.757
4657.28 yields 7.69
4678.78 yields 7.815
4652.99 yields 7.731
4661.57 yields 6.96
